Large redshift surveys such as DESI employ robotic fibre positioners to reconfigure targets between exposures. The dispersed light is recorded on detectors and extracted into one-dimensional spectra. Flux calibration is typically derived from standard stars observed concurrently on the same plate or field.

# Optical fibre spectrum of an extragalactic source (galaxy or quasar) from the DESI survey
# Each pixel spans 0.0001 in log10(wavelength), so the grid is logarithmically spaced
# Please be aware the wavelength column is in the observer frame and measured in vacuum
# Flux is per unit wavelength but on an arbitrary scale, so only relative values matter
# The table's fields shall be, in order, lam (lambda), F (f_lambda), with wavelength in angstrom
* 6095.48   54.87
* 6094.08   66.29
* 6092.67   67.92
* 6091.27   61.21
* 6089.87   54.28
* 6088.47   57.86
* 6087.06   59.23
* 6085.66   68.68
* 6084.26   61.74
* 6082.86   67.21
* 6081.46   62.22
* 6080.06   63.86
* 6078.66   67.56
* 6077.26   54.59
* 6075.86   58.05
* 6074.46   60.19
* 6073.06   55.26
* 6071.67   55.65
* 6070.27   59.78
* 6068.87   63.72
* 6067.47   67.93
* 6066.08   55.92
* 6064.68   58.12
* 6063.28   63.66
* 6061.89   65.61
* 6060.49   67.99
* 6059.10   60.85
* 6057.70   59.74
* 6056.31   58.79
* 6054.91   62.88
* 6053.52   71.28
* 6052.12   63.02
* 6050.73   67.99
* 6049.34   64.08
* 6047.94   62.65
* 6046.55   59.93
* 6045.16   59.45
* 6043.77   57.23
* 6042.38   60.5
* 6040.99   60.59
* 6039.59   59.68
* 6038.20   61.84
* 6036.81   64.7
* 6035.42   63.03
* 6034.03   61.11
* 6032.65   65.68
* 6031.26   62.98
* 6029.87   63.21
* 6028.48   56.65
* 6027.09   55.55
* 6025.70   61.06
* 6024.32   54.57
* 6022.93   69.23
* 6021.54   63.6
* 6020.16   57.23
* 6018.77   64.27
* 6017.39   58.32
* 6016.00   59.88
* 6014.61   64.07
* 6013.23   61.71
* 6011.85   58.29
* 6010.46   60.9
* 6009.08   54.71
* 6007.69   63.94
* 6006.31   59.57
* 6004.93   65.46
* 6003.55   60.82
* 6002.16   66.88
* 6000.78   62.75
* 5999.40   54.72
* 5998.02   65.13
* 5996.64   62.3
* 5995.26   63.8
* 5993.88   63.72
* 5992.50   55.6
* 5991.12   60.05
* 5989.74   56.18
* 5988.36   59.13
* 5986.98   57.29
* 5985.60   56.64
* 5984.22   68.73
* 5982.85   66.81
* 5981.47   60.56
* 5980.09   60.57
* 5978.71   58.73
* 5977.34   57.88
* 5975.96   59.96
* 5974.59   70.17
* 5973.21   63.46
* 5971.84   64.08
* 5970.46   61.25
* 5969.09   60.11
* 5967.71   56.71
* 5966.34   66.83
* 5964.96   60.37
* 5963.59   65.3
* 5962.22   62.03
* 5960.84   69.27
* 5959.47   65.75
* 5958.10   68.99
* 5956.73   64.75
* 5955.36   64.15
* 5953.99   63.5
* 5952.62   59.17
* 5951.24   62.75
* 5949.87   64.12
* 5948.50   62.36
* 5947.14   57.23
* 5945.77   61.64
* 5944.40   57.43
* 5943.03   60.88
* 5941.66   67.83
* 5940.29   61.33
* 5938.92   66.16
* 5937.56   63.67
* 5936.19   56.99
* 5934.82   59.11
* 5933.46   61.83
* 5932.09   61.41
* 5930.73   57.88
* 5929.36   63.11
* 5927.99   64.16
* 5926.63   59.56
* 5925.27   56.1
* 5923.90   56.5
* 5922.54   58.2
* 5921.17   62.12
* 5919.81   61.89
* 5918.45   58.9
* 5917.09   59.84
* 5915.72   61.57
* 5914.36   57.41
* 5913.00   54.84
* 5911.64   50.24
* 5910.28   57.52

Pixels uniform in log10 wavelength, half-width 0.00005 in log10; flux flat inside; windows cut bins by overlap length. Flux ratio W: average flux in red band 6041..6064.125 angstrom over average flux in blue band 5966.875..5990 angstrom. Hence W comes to 1.0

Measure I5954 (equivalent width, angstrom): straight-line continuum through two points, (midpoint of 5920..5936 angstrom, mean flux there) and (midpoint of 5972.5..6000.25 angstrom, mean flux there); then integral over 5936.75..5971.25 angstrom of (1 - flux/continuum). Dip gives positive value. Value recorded -1.4 angstrom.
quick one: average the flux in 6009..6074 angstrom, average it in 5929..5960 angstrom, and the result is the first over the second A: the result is 0.99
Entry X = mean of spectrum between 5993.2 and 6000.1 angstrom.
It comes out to 62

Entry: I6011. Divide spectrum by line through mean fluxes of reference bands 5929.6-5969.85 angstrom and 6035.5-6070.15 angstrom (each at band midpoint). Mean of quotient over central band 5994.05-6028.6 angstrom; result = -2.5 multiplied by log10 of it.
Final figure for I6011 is 0.02 mag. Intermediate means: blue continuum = 62.4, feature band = 61.1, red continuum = 62.4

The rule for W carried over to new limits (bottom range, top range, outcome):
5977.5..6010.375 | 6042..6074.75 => 1.01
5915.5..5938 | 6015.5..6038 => 1.02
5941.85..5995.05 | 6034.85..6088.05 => 1.00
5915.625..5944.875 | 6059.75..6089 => 1.02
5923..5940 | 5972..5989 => 1.02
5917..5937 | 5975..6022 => 1.02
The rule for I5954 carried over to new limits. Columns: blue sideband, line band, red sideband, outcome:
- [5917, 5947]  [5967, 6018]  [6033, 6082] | 0.1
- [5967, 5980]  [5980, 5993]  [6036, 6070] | 0.3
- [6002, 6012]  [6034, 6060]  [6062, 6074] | -0.7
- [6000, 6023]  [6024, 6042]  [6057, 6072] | 0.2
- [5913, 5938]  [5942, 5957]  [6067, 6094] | -0.4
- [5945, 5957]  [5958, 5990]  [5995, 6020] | -0.3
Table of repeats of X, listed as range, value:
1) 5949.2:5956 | 62.7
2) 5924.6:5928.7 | 60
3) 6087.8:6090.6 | 56.2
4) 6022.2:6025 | 61.8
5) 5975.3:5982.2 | 59.5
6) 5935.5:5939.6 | 62.3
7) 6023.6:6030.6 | 58.2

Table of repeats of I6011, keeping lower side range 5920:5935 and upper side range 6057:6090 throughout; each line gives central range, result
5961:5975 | -0.05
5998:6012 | -0.01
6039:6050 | 0.01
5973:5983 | -0.02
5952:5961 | -0.08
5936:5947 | -0.03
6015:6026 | 0.00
